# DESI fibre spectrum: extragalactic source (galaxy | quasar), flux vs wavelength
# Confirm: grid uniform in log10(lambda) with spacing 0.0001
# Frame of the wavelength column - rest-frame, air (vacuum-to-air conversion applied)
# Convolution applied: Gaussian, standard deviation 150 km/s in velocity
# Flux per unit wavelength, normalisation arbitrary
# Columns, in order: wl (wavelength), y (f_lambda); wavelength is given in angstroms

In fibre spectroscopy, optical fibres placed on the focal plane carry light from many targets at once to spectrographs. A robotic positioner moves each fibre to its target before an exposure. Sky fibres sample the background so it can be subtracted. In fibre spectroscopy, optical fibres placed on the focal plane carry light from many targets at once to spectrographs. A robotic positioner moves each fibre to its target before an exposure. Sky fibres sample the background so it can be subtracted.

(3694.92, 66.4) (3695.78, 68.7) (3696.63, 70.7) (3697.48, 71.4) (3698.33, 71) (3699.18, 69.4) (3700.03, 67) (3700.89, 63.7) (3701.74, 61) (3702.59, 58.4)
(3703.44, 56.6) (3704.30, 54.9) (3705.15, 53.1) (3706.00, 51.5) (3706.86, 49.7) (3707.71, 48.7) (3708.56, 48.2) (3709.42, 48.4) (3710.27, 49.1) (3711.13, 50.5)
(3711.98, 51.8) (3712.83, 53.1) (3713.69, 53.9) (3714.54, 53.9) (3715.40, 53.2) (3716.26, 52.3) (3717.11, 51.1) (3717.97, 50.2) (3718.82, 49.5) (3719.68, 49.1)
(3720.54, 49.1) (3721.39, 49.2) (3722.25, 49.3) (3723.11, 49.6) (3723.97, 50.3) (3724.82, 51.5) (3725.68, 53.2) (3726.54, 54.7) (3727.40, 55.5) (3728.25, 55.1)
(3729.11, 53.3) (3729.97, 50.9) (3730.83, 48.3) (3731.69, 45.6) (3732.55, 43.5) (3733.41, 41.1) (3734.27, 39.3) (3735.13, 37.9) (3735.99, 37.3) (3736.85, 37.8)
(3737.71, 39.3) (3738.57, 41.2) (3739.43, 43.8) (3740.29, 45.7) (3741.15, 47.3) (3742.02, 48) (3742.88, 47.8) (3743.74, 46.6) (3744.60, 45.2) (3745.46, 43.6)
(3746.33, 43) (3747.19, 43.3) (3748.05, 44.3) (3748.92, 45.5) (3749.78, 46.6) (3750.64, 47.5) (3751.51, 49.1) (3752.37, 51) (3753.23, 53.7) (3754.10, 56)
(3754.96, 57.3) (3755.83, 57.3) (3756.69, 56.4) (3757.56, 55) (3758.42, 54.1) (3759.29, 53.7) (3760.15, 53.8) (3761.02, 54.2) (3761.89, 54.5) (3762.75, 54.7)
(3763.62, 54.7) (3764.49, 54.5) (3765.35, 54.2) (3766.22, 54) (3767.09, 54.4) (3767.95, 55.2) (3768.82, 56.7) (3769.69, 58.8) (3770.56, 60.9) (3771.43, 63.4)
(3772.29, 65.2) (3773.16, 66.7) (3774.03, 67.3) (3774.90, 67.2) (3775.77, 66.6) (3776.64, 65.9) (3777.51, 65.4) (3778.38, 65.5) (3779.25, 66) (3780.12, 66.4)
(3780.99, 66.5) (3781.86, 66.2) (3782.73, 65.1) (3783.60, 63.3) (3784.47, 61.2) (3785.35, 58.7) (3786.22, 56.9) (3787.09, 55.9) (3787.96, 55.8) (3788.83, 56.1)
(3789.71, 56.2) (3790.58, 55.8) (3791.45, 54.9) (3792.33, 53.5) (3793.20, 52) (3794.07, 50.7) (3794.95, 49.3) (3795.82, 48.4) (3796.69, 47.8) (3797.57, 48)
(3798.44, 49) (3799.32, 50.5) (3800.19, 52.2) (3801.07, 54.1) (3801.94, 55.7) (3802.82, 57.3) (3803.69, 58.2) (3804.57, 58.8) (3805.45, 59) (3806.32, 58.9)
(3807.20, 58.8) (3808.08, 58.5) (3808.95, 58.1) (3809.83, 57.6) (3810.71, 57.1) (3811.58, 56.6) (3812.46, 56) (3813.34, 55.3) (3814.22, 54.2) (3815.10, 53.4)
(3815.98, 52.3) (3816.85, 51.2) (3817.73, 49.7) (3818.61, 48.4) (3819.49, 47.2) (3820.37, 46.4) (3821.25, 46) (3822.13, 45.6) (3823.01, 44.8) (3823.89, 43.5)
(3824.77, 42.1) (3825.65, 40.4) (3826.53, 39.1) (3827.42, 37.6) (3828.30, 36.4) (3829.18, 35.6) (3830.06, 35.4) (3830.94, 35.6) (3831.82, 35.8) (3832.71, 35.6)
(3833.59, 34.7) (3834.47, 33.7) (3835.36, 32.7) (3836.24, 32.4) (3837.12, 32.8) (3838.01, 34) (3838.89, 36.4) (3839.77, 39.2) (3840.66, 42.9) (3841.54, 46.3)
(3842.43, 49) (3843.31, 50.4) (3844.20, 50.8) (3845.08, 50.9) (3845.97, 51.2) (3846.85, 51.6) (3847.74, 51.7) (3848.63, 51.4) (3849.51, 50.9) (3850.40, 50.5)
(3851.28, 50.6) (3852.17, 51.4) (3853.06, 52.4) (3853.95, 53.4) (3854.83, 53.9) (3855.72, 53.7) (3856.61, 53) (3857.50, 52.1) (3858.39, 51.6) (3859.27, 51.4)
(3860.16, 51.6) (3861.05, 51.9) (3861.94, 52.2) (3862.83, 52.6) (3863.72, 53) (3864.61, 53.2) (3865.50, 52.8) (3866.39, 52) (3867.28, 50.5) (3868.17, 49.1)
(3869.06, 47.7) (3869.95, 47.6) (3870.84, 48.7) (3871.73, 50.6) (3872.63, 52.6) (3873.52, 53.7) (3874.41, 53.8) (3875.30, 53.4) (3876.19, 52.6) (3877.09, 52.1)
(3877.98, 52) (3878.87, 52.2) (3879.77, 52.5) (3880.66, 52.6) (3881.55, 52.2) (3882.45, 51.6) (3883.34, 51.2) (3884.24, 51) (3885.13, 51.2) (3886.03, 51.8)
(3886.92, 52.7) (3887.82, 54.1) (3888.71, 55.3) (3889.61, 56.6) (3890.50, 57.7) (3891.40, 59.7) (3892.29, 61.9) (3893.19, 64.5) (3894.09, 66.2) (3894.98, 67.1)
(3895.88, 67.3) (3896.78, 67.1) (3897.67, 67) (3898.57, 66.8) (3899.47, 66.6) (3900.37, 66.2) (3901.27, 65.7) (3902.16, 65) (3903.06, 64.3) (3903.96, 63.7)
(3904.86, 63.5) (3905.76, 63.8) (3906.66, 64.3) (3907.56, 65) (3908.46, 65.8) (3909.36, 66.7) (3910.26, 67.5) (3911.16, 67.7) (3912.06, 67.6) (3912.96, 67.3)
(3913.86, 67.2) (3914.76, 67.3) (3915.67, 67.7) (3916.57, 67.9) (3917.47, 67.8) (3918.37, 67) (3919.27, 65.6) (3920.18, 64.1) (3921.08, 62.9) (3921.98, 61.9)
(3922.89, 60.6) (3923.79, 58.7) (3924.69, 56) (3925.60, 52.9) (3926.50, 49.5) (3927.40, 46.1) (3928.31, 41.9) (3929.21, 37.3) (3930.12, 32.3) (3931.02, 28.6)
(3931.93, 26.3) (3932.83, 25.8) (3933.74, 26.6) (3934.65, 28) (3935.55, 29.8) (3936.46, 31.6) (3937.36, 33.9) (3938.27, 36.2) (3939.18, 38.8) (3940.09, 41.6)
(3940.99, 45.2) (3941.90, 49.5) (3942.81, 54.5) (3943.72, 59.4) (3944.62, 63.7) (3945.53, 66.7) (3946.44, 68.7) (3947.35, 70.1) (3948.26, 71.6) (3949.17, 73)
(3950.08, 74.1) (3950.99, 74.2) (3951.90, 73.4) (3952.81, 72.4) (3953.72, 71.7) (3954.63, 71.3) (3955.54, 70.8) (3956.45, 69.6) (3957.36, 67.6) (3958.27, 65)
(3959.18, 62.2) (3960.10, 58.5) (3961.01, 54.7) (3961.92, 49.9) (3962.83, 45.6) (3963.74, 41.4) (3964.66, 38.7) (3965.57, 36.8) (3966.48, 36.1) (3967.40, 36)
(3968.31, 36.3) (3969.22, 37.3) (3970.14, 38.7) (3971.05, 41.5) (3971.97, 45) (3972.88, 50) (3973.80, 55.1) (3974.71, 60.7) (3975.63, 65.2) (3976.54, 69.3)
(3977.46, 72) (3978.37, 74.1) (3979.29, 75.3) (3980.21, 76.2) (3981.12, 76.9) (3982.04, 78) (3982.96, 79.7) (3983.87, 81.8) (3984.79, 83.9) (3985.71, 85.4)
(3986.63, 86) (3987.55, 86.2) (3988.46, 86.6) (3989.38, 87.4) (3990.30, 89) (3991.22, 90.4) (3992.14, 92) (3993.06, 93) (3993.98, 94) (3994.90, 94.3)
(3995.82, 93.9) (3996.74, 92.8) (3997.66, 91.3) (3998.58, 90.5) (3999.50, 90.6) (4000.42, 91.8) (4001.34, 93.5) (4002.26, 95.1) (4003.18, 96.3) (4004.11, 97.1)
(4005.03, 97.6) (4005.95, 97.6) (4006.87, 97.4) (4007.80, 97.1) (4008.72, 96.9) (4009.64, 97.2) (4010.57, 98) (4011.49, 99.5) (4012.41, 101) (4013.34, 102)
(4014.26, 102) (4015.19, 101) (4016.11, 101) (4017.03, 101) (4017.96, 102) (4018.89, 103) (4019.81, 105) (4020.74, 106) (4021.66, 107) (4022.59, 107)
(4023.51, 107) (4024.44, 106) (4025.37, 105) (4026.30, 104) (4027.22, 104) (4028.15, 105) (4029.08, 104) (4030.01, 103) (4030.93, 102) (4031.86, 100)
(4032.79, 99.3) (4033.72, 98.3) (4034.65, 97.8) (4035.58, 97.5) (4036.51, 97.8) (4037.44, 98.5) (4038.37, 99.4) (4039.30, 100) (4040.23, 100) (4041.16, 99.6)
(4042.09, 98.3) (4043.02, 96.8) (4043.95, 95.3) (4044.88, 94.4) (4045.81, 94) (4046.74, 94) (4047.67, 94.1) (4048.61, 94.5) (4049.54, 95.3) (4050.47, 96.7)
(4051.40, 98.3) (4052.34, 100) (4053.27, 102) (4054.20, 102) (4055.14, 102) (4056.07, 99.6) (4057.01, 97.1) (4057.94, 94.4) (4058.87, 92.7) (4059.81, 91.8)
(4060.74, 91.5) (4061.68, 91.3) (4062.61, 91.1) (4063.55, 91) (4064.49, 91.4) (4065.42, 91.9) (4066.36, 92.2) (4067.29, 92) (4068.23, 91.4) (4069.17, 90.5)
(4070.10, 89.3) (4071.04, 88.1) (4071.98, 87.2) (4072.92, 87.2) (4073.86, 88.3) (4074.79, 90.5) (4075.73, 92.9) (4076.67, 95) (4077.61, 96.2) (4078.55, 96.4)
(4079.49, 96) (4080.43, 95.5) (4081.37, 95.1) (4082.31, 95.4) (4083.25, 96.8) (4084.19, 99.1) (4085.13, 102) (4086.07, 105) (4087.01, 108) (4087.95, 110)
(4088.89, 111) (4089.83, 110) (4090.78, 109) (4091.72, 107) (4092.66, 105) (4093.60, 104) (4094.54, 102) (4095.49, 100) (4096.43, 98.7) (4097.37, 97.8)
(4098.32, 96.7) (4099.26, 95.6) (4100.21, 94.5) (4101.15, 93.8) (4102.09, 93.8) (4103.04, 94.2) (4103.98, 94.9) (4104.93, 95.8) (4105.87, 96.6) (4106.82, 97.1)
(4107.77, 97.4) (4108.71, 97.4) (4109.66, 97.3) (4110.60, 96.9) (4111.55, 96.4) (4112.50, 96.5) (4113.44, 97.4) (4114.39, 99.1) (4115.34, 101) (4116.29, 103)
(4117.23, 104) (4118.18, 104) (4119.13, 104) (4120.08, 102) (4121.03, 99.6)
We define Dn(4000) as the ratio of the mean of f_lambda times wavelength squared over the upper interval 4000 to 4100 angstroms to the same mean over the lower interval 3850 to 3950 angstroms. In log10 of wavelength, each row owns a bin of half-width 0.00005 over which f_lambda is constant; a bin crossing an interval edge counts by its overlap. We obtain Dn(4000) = 1.93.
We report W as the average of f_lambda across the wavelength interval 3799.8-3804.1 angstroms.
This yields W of 55.5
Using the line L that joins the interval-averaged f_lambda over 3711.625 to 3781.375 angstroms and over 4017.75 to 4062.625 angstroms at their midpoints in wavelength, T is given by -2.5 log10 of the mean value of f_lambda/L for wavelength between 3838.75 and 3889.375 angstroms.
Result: 0.36 mag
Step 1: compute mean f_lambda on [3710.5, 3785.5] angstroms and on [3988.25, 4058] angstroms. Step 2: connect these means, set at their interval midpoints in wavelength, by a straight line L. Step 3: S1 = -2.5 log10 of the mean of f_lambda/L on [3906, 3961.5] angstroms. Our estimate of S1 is 0.41 mag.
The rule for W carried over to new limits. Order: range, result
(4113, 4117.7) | 101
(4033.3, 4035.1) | 98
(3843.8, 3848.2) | 51.2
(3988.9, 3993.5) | 90.2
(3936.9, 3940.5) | 37.5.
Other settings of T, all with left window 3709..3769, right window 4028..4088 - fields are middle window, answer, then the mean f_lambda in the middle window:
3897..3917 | 0.13 mag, 66.1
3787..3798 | 0.10 mag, 52.5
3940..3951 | 0.26 mag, 62.7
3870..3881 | 0.32 mag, 52.1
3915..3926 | 0.21 mag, 62.8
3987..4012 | -0.07 mag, 93.6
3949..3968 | 0.35 mag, 58.8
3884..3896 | 0.23 mag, 58.3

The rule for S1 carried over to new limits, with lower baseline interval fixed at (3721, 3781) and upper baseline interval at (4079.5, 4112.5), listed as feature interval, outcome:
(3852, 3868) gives 0.27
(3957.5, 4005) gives 0.18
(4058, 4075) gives 0.06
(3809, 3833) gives 0.32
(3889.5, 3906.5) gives 0.13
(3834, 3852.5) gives 0.41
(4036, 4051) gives -0.05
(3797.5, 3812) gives 0.07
